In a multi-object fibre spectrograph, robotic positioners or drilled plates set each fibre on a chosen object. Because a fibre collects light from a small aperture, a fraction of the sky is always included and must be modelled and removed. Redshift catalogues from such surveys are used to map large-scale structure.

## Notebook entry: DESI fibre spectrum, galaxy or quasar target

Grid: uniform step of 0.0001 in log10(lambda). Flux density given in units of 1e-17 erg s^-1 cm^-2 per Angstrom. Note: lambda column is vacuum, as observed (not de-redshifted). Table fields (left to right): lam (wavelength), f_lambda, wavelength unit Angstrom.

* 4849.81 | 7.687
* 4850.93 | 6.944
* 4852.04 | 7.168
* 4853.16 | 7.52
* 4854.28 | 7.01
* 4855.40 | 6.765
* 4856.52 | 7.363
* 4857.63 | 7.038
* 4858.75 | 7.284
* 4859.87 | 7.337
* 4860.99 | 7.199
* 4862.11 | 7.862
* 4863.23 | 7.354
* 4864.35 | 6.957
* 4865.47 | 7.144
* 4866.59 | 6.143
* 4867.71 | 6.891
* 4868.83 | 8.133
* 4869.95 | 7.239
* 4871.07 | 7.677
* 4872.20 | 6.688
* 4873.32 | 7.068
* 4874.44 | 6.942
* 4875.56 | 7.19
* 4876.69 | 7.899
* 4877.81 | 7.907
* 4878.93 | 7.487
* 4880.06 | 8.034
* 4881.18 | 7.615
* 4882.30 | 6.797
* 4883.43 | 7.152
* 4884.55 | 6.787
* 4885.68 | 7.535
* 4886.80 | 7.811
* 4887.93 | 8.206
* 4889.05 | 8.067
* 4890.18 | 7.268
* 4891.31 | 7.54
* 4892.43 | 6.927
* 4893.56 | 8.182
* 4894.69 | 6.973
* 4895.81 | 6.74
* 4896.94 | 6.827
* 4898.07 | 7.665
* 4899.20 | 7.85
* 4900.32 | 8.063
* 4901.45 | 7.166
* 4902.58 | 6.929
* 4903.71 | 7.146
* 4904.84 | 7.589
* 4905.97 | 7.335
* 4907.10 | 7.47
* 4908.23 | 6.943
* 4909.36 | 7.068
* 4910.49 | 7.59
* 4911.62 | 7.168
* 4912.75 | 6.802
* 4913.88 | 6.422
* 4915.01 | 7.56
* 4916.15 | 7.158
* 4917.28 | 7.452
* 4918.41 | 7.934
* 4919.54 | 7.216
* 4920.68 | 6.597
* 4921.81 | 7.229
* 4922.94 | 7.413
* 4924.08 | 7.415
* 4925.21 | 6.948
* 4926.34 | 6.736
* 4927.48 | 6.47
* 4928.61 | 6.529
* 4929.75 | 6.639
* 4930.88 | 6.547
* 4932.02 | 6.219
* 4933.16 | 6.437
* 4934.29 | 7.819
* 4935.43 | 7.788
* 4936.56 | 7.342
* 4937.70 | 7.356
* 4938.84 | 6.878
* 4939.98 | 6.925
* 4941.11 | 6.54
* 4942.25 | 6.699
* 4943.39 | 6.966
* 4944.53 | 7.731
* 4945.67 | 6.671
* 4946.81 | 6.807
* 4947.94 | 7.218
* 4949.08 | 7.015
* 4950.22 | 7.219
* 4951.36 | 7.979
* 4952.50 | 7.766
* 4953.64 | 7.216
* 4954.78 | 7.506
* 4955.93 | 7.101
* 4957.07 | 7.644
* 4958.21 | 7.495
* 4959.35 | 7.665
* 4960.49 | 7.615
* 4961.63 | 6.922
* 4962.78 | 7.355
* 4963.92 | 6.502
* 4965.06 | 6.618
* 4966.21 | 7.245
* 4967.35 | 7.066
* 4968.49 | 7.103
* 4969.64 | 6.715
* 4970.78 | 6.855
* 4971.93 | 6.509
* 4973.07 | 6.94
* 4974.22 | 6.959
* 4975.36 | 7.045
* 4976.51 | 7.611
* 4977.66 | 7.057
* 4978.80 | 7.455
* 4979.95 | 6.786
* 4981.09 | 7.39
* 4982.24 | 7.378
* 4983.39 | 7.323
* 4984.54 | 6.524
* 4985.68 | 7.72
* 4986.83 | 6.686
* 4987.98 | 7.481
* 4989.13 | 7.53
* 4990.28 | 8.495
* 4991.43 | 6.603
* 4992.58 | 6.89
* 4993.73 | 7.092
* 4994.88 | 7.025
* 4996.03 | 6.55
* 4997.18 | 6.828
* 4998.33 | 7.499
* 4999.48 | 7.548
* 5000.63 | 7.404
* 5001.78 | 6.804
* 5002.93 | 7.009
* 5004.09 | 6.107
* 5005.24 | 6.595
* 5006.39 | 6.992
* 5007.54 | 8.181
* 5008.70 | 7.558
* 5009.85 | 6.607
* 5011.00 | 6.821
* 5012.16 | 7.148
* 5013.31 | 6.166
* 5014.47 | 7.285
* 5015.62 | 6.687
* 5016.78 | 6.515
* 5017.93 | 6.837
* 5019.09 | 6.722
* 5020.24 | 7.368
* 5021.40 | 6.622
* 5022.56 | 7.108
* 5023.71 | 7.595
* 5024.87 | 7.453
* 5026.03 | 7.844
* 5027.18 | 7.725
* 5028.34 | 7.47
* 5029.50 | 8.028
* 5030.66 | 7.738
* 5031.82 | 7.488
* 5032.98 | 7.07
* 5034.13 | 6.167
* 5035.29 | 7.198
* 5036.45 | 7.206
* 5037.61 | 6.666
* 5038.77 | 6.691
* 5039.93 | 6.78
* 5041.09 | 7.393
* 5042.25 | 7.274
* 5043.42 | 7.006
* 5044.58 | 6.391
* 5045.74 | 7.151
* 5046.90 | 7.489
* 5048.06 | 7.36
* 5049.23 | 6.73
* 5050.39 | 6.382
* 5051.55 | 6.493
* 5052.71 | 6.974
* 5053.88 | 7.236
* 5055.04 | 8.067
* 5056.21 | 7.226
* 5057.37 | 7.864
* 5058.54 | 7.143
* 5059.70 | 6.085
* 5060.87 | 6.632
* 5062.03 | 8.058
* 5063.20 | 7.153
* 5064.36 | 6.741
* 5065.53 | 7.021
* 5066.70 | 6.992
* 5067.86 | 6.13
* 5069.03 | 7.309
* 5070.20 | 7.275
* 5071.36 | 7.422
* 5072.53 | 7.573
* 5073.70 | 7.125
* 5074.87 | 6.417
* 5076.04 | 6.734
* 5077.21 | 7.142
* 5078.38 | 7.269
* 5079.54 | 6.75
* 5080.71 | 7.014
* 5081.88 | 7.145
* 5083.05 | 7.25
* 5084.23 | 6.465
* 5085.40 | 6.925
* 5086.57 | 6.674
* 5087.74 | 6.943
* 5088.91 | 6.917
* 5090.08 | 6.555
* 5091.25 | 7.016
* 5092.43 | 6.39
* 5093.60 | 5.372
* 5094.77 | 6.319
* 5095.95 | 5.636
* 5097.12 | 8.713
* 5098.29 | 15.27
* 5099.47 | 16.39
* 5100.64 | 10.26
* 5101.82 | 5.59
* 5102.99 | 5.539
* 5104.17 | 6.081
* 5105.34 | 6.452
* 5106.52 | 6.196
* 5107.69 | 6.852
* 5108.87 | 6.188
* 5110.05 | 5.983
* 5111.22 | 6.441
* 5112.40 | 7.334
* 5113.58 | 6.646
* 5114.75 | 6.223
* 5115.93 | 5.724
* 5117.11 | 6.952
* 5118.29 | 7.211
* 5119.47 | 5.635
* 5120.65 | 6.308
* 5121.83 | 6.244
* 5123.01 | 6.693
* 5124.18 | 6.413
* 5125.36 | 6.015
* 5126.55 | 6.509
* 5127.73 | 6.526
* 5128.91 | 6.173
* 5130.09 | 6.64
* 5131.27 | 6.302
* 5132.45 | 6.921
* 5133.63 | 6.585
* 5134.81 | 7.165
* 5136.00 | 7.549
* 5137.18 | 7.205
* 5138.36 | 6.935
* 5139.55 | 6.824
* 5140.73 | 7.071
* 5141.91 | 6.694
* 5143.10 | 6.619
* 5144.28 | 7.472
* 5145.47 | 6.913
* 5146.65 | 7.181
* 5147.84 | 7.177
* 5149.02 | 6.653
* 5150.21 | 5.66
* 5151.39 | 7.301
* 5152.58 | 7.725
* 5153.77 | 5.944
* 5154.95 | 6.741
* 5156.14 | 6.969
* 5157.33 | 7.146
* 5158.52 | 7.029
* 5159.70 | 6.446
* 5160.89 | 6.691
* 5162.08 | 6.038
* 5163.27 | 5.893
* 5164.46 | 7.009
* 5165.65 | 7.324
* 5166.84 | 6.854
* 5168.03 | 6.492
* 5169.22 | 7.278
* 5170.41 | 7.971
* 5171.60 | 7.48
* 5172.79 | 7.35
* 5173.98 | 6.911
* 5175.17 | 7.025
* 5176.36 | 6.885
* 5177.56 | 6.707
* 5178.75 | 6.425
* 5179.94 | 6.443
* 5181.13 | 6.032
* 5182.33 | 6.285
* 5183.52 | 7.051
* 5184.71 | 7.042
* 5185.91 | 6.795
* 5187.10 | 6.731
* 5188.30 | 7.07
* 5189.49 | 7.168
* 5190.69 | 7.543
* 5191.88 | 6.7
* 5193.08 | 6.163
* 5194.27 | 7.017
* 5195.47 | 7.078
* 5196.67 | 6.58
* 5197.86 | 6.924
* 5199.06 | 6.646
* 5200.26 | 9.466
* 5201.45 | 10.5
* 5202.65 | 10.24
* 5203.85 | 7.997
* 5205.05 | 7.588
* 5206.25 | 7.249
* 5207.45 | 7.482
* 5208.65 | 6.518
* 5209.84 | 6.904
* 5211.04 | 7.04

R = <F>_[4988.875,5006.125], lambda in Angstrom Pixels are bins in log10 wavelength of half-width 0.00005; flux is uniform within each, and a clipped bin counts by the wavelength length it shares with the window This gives 7.06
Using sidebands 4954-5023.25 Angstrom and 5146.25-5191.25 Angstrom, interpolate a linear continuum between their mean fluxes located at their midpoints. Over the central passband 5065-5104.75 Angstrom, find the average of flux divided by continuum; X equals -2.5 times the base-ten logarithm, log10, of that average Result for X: -0.07 mag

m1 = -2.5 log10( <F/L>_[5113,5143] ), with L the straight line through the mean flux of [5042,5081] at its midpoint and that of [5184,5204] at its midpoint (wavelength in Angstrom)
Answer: 0.10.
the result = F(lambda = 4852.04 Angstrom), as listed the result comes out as 7.168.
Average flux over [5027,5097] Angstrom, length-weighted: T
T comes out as 6.99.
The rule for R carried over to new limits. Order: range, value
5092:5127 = 7.12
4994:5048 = 7.09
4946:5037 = 7.15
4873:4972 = 7.21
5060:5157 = 6.99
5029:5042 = 7.13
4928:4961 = 7.15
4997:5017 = 7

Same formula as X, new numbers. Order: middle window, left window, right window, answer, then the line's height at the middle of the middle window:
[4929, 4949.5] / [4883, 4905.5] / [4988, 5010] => 0.05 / 7.3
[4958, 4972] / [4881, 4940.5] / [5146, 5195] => 0.01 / 7.13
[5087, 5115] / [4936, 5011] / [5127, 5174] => -0.07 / 6.94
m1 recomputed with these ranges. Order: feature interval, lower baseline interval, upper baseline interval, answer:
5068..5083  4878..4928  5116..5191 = -0.02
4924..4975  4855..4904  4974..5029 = 0.02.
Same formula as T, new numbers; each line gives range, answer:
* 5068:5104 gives 7.48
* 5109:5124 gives 6.44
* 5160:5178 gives 6.92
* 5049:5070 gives 7.02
